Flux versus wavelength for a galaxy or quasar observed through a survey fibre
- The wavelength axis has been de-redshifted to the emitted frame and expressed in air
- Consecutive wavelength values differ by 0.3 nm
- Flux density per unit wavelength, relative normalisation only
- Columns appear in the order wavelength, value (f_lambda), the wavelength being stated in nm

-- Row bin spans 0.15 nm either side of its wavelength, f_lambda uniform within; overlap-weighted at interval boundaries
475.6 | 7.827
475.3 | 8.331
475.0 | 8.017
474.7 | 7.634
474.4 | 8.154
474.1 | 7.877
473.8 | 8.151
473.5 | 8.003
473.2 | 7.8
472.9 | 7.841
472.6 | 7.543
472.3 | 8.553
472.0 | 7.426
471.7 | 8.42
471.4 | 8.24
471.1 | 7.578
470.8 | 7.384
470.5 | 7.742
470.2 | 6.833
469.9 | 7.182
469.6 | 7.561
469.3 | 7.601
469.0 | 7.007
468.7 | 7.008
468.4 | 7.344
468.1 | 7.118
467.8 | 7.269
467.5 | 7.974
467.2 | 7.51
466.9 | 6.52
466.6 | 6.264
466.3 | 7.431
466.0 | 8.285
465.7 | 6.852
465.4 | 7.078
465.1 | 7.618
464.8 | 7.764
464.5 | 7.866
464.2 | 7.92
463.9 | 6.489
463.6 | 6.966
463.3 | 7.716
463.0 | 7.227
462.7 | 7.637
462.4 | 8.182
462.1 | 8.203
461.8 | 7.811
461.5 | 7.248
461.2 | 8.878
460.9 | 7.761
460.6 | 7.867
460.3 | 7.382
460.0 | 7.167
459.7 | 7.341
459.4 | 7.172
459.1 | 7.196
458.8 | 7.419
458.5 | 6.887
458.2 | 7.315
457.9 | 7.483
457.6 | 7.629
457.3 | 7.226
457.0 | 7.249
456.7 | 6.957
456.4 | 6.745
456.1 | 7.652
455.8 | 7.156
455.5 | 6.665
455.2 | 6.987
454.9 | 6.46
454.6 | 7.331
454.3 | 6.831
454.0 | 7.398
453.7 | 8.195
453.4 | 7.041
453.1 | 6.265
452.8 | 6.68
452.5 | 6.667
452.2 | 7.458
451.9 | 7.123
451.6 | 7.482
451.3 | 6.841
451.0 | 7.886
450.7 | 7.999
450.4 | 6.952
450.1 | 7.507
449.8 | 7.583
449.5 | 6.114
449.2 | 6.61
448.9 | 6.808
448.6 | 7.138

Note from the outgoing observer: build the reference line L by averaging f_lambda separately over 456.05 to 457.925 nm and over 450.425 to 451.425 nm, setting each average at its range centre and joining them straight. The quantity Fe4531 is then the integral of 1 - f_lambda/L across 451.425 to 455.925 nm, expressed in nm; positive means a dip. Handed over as 0.21 nm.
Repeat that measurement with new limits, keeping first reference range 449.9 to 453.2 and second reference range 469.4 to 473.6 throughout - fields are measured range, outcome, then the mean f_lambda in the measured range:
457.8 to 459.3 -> 0.03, 7.25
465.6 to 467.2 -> 0.10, 7.12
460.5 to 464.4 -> -0.11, 7.68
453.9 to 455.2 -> 0.05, 6.99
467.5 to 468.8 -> 0.06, 7.28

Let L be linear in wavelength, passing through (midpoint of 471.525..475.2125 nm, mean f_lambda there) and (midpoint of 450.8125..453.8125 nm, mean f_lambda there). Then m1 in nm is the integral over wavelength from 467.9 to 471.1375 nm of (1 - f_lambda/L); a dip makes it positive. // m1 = 0.215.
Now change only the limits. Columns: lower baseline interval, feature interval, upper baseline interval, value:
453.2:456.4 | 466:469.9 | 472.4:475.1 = 0.21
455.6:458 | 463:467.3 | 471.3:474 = 0.19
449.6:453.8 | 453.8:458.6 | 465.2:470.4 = 0.07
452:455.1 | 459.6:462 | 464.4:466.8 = -0.15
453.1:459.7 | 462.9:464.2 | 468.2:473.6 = 0.03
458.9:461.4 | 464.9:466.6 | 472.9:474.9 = 0.08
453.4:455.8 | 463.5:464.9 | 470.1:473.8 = 0.02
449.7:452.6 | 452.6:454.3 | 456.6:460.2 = 0.06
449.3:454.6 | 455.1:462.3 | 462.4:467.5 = -0.12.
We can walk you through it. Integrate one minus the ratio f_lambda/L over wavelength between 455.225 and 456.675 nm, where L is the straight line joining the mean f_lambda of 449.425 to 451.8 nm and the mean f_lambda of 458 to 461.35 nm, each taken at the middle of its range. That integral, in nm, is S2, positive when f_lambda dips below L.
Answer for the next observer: 0.07 nm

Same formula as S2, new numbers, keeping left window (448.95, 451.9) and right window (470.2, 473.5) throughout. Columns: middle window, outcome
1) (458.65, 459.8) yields 0.03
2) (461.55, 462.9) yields -0.06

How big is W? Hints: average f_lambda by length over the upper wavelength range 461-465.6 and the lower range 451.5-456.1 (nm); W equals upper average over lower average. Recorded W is 1.1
